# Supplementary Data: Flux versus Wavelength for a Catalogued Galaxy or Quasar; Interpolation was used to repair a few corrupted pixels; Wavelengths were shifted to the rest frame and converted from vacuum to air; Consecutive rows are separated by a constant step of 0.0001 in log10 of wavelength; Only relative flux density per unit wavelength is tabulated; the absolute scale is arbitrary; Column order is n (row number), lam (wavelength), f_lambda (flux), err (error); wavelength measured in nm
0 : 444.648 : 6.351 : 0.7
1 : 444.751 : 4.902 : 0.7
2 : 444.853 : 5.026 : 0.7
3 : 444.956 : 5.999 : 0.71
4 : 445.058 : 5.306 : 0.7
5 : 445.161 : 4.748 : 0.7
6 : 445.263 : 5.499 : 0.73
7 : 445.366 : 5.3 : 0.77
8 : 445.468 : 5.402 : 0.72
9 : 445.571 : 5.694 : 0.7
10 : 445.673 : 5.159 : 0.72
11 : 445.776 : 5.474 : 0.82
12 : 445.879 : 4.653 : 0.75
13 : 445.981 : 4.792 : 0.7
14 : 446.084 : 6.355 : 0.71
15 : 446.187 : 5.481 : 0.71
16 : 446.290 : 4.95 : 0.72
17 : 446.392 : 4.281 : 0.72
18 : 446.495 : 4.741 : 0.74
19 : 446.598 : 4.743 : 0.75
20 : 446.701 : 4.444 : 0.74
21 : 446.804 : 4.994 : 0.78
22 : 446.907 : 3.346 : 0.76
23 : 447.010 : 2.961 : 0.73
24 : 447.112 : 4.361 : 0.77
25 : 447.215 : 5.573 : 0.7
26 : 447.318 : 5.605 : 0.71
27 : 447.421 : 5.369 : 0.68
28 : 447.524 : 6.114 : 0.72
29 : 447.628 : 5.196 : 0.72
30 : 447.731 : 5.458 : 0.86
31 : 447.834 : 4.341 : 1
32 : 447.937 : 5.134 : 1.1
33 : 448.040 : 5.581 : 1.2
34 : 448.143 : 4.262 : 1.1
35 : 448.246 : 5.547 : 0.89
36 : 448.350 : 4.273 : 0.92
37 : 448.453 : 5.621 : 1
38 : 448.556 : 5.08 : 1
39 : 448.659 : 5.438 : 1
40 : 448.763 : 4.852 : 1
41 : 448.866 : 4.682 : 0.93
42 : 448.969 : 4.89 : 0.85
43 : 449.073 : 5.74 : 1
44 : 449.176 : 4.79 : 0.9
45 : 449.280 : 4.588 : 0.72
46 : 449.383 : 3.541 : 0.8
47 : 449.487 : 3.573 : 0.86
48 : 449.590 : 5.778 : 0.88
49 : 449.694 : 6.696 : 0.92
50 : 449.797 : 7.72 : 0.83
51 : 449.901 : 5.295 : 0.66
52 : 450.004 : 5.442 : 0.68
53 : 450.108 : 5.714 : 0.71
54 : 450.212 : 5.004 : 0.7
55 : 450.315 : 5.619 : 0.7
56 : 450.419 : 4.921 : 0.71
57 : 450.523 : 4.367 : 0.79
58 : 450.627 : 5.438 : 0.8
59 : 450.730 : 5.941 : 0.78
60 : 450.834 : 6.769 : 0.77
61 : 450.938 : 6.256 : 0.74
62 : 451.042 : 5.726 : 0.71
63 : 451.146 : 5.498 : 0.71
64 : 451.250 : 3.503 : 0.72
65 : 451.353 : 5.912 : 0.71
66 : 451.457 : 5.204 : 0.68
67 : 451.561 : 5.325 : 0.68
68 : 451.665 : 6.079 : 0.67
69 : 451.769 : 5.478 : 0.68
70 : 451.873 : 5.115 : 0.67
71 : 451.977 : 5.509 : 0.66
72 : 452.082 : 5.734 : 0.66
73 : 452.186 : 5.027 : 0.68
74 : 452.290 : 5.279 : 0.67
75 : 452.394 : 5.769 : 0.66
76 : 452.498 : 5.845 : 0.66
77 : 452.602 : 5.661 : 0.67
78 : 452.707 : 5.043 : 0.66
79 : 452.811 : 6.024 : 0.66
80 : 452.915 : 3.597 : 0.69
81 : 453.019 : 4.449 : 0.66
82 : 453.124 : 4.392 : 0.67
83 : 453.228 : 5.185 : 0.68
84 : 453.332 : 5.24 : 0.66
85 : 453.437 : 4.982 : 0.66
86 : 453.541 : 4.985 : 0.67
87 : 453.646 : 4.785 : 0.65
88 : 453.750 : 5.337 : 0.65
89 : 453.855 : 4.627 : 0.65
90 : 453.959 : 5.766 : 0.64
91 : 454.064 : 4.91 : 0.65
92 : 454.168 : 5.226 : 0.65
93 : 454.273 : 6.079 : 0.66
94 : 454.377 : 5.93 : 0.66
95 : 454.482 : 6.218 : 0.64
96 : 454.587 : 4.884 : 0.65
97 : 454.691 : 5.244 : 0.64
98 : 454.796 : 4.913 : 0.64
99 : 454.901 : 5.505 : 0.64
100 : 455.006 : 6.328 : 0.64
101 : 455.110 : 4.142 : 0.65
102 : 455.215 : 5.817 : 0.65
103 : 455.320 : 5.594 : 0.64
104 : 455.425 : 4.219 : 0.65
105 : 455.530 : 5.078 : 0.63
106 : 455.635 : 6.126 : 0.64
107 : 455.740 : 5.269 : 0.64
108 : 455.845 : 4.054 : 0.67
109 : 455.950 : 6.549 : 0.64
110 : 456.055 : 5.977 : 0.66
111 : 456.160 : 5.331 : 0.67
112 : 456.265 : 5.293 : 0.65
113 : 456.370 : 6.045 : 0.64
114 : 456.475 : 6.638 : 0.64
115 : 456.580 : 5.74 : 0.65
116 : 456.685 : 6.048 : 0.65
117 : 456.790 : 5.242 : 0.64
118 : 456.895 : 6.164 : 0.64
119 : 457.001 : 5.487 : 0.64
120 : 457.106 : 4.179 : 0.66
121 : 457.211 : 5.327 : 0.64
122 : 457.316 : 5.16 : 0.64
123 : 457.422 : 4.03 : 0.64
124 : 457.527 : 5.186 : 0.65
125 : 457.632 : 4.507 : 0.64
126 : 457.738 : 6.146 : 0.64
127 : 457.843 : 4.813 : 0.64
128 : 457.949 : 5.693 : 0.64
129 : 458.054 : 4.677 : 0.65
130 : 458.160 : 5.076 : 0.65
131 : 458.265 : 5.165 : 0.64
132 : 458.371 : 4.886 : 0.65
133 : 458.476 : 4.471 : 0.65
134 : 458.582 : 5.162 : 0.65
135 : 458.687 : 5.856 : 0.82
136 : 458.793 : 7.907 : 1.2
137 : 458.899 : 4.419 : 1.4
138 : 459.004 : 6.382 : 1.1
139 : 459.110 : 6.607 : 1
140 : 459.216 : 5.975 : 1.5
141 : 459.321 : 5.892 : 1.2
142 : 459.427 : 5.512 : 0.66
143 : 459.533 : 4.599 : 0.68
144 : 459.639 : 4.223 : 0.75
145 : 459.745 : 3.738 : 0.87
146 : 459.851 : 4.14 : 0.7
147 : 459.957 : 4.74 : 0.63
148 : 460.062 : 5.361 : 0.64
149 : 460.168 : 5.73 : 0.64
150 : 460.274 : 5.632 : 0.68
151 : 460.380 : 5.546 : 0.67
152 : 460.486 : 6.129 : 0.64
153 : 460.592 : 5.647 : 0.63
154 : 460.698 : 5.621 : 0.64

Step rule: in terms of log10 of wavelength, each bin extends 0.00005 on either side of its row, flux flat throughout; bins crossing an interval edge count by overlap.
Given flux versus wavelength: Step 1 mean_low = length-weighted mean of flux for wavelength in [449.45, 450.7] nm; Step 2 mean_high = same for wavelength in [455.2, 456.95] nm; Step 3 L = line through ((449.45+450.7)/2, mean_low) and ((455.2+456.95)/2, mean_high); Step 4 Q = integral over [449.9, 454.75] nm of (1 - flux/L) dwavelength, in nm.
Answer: 0.18 nm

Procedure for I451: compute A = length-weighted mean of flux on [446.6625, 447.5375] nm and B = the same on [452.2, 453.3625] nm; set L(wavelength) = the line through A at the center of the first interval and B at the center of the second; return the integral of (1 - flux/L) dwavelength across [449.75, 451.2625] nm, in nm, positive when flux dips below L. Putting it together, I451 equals -0.194 nm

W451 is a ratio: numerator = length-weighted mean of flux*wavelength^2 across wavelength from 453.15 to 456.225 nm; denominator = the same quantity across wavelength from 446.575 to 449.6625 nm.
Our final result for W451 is 1.1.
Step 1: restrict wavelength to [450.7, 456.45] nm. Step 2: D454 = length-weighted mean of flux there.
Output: 5.36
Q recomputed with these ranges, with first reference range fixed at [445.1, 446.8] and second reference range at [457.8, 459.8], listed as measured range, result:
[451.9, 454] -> 0.025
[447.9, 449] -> 0.024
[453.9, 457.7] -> -0.092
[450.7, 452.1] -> -0.100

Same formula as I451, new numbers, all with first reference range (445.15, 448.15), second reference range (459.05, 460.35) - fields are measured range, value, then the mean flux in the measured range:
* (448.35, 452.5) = -0.232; 5.35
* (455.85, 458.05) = -0.117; 5.43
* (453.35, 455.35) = -0.081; 5.32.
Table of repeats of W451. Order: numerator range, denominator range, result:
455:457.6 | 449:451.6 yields 1.03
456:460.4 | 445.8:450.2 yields 1.11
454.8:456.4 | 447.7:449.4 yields 1.12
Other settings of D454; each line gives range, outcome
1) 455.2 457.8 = 5.4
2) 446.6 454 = 5.17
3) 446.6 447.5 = 4.64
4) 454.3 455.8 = 5.38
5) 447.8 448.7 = 5.04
